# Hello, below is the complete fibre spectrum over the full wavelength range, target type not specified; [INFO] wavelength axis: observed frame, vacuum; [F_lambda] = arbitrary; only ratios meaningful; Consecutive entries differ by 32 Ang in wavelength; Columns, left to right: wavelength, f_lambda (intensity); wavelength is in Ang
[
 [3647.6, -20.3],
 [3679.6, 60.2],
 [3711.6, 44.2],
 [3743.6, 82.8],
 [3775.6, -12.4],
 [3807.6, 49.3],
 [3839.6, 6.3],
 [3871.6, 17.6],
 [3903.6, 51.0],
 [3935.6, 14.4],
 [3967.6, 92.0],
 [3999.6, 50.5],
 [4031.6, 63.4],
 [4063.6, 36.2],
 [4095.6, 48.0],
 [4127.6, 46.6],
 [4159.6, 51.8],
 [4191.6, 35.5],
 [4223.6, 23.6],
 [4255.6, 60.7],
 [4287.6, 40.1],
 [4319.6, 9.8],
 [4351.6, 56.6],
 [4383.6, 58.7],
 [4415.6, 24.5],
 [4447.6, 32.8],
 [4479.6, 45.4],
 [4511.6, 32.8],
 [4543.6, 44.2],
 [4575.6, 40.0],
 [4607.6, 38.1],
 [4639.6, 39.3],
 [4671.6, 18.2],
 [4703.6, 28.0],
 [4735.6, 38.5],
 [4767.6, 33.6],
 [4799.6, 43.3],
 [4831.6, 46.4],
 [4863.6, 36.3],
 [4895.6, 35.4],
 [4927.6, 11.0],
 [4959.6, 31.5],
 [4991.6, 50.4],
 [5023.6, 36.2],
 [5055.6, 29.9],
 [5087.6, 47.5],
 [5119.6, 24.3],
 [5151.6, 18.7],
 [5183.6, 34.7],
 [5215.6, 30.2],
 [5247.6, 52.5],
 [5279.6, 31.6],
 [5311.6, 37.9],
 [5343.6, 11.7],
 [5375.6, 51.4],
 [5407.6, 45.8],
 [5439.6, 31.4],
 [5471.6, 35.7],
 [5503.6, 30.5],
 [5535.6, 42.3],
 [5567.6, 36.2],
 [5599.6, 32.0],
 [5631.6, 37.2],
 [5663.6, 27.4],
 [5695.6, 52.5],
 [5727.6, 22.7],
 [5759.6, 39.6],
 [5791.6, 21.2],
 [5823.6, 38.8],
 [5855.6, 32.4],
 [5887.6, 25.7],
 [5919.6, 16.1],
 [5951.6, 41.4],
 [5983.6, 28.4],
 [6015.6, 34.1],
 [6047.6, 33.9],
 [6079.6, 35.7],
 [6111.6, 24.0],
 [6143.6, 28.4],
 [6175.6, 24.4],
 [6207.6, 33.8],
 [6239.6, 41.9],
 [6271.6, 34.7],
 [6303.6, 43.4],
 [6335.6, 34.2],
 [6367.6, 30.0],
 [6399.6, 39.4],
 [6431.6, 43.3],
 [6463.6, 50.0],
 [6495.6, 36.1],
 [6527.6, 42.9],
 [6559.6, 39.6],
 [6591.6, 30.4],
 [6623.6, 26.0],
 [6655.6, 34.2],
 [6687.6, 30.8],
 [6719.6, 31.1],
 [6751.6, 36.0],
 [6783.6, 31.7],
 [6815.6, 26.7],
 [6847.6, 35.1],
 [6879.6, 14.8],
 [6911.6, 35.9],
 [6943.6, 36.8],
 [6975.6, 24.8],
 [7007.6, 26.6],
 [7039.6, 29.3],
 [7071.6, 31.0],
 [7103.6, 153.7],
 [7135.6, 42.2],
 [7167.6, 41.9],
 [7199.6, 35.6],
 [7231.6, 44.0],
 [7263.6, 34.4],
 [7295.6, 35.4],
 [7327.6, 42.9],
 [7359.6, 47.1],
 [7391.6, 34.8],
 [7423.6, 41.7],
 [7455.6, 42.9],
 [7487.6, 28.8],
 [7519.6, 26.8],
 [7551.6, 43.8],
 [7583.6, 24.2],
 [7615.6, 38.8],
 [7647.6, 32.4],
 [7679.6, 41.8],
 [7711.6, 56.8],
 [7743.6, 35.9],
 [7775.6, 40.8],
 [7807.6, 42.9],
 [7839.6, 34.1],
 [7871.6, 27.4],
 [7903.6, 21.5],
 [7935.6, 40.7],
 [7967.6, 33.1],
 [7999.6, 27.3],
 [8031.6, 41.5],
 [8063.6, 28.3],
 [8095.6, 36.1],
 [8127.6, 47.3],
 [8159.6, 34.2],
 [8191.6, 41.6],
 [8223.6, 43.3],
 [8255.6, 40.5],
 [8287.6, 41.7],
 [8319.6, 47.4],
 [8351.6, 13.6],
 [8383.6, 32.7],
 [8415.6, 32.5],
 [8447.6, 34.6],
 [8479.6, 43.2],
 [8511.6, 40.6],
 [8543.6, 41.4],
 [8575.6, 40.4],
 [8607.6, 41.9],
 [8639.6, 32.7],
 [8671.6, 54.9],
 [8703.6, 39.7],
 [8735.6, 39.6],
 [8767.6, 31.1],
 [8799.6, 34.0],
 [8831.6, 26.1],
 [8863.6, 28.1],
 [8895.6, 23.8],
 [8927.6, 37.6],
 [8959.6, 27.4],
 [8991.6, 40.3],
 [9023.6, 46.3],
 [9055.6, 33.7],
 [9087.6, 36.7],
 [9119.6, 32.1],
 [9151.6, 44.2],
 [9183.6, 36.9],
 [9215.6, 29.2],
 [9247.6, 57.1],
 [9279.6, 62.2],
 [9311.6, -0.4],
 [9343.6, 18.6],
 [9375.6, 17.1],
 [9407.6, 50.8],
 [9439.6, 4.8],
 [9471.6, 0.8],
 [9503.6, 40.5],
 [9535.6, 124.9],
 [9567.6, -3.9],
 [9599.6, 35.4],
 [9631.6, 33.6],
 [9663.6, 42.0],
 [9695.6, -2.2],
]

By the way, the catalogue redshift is 0.91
